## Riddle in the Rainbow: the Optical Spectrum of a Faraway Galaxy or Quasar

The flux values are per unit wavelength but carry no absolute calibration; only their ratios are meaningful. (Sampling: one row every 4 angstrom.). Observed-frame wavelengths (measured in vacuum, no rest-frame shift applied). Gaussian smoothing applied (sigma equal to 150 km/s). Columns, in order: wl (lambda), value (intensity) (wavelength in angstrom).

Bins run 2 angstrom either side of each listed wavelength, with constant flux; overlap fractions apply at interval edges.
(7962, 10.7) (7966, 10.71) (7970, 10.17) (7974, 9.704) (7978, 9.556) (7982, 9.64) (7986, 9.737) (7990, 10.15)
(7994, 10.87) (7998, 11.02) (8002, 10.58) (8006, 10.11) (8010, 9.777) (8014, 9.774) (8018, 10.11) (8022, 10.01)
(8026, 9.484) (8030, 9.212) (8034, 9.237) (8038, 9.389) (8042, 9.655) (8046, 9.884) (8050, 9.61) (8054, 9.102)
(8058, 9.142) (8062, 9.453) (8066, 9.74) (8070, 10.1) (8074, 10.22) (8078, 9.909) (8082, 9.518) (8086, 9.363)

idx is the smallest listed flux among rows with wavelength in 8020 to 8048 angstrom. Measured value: 9.212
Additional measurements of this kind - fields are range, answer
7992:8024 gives 9.774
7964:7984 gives 9.556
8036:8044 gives 9.389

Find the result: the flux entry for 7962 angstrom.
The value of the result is 10.7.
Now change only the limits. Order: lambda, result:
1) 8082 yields 9.518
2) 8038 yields 9.389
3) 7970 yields 10.17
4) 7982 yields 9.64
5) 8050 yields 9.61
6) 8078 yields 9.909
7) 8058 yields 9.142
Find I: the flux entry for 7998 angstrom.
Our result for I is 11.02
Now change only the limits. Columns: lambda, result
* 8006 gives 10.11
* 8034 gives 9.237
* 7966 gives 10.71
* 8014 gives 9.774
